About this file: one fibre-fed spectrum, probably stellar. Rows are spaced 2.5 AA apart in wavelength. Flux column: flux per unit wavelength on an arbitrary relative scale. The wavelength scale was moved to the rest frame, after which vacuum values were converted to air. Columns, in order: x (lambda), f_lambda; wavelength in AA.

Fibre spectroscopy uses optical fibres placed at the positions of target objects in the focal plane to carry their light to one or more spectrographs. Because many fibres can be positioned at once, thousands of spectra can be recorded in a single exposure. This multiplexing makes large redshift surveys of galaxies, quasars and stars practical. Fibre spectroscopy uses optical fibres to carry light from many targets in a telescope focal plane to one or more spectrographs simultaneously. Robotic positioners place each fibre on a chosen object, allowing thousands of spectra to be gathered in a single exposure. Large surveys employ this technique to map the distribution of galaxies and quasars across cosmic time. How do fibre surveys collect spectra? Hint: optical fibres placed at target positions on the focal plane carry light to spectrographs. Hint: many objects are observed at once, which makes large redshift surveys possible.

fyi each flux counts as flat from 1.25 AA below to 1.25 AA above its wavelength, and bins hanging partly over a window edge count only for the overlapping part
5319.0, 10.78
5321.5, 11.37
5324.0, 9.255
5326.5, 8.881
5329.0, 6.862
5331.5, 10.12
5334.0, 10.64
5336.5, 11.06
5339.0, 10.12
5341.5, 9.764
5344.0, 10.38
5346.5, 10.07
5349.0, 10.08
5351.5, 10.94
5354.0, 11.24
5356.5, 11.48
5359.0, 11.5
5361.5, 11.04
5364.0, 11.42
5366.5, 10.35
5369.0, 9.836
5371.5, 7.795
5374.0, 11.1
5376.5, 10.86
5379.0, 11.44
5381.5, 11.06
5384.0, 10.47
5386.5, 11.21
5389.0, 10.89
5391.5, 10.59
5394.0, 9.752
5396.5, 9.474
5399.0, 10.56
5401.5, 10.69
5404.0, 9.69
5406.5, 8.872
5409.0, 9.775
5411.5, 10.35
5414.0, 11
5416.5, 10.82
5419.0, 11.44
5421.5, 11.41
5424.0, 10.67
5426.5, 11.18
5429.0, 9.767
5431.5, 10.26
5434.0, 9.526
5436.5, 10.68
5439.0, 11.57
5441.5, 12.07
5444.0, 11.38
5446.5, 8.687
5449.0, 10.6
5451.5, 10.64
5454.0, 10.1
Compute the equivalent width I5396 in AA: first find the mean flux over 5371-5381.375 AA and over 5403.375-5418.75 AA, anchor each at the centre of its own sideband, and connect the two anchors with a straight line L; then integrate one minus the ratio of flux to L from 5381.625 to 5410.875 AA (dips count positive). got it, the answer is 0.38 AA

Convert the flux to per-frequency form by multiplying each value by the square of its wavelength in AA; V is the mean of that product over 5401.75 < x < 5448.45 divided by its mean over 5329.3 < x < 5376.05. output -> 1.04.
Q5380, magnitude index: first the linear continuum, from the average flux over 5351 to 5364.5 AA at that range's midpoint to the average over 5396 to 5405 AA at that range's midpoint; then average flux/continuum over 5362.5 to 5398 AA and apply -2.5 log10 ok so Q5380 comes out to 0.02 mag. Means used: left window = 11.3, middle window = 10.5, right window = 10.2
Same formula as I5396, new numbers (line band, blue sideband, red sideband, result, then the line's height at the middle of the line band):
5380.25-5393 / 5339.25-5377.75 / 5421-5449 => -0.32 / 10.6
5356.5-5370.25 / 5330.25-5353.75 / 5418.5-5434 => -0.57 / 10.5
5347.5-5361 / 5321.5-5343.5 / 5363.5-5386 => -1.23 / 10.1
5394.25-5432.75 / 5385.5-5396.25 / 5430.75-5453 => 0.59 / 10.5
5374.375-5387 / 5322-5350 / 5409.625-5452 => -0.97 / 10.2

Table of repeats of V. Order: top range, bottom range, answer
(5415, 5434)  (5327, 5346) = 1.13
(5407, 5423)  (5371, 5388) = 1.01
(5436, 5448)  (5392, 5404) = 1.09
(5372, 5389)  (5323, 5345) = 1.14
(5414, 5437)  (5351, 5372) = 1.02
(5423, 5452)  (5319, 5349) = 1.11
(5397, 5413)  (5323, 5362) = 1.00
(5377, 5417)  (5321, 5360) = 1.04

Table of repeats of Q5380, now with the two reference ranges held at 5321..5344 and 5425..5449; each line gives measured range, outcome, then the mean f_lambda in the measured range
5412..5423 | -0.07 mag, 11.1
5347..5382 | -0.07 mag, 10.7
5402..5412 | 0.07 mag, 9.7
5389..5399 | 0.01 mag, 10.1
